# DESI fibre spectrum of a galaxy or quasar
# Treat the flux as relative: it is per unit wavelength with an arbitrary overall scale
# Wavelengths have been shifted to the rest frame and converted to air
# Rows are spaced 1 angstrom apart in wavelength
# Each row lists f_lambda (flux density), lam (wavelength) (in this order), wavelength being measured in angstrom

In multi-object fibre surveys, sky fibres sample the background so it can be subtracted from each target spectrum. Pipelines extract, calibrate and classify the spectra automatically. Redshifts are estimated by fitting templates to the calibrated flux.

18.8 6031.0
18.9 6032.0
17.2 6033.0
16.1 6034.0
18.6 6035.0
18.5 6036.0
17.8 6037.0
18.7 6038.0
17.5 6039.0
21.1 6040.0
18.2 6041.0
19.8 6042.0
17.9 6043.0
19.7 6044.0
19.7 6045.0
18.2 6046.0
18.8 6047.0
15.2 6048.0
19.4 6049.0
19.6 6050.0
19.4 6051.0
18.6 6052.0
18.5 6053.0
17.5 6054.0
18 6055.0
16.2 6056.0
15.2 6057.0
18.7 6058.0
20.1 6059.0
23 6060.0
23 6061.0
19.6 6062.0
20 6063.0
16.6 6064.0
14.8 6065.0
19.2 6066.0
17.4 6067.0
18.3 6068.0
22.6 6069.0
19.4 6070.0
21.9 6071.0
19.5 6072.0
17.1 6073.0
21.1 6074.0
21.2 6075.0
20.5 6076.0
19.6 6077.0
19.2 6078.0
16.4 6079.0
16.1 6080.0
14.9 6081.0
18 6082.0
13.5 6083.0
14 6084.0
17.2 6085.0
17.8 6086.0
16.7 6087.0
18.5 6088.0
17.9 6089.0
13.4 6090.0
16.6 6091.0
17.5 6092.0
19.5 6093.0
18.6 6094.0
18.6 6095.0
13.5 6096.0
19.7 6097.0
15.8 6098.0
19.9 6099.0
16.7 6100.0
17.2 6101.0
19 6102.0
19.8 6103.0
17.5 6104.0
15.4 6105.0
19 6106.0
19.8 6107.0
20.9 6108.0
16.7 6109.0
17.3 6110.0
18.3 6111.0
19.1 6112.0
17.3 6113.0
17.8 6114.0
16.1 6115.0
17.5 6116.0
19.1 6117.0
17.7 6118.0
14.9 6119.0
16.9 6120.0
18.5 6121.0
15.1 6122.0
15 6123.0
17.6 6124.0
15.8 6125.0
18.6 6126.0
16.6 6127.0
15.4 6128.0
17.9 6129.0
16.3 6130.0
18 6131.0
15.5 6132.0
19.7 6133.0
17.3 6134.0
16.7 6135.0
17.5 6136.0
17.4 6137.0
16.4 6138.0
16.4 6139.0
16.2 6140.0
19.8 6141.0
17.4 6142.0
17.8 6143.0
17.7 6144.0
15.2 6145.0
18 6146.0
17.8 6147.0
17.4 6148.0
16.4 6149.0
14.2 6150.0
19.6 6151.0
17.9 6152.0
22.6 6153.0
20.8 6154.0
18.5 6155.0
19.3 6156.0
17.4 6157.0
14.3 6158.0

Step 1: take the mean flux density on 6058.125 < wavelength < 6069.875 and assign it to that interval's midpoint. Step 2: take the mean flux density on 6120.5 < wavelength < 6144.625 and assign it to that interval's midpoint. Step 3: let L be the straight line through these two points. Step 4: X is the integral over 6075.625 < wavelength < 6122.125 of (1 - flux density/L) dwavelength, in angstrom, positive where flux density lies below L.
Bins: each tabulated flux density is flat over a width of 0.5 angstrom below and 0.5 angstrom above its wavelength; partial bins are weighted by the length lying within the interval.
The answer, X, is 1.97 angstrom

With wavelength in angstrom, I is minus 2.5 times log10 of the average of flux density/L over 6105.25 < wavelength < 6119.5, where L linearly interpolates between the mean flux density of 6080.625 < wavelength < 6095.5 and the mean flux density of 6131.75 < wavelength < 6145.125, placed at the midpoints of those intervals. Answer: -0.05 mag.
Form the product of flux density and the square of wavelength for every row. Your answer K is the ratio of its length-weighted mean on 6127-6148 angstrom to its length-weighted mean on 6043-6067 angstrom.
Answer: 0.95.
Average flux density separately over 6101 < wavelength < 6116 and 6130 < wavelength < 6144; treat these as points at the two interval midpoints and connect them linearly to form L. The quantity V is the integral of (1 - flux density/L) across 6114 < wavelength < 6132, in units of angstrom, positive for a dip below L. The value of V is 0.86 angstrom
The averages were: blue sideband 18.1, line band 16.9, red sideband 17.4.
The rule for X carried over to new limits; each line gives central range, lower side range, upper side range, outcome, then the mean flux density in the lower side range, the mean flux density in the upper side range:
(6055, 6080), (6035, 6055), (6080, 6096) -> -2.1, 18.6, 16.7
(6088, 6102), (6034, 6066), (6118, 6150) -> 0.3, 18.6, 17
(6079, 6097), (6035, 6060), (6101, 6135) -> 1.2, 18.5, 17.5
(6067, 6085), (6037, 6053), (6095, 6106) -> -0.3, 18.7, 17.6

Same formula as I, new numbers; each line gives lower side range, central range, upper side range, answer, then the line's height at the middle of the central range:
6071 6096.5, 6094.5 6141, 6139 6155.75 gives 0.022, 17.8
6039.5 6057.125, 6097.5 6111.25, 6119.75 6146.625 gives -0.034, 17.5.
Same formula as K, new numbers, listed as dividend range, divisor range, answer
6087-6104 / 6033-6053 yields 0.97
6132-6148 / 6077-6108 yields 1.02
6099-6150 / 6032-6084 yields 0.96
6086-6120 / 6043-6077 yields 0.94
